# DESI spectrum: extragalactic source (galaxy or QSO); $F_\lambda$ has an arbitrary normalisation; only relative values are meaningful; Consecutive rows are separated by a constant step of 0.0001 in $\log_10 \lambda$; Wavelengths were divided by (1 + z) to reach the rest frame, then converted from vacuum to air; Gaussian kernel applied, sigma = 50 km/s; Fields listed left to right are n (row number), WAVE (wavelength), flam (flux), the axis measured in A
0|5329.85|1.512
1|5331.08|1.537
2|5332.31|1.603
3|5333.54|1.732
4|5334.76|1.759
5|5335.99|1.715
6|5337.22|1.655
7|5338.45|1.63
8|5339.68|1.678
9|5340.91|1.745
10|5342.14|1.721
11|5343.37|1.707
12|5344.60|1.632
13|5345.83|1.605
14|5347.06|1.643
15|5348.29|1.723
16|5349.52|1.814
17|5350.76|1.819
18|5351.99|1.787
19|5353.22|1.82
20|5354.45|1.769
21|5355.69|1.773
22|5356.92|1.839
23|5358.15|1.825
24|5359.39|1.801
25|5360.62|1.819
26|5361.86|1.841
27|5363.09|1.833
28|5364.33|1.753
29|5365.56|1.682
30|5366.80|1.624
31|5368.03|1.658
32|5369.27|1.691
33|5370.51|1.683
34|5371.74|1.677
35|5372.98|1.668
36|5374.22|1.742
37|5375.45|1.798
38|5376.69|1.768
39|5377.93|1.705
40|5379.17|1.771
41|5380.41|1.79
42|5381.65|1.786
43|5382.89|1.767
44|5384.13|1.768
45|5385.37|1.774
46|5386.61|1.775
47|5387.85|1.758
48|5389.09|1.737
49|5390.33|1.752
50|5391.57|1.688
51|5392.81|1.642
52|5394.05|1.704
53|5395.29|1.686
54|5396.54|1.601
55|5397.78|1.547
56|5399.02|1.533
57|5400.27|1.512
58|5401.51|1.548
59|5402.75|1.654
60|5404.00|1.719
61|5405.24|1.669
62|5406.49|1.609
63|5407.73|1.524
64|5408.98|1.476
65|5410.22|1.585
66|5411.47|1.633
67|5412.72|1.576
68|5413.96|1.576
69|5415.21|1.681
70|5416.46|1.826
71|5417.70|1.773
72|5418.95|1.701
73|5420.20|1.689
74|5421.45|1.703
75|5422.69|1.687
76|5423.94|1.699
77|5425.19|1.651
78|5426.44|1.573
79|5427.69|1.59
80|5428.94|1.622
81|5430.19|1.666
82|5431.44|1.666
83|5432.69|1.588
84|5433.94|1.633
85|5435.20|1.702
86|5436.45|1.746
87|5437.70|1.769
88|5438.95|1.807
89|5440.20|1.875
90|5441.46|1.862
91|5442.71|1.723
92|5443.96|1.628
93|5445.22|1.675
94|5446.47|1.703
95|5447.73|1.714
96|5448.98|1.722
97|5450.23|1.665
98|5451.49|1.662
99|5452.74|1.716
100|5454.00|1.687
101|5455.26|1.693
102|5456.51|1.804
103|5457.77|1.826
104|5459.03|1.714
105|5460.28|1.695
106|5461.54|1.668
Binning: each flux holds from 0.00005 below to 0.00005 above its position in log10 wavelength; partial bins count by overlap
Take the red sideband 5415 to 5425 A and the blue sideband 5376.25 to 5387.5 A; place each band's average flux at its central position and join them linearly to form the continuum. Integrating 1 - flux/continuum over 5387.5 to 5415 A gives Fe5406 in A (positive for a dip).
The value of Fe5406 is 1.9 A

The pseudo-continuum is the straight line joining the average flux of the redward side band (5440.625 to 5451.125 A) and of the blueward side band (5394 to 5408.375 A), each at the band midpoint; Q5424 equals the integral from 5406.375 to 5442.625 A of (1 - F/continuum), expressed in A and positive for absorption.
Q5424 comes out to -0.3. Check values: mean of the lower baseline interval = 1.6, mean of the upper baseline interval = 1.71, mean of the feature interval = 1.67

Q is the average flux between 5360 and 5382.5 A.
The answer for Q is 1.74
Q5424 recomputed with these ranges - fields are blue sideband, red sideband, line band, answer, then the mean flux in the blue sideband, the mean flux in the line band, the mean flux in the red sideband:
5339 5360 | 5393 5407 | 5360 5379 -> -0.4 A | 1.75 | 1.73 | 1.62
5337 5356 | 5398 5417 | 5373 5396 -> -1.3 A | 1.72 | 1.74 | 1.61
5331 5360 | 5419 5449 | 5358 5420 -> 0.6 A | 1.73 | 1.69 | 1.7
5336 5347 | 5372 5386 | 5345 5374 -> -0.6 A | 1.67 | 1.74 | 1.76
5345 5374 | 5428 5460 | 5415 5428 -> 0.2 A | 1.74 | 1.69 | 1.71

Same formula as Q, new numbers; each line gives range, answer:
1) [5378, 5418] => 1.67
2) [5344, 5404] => 1.72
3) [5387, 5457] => 1.67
